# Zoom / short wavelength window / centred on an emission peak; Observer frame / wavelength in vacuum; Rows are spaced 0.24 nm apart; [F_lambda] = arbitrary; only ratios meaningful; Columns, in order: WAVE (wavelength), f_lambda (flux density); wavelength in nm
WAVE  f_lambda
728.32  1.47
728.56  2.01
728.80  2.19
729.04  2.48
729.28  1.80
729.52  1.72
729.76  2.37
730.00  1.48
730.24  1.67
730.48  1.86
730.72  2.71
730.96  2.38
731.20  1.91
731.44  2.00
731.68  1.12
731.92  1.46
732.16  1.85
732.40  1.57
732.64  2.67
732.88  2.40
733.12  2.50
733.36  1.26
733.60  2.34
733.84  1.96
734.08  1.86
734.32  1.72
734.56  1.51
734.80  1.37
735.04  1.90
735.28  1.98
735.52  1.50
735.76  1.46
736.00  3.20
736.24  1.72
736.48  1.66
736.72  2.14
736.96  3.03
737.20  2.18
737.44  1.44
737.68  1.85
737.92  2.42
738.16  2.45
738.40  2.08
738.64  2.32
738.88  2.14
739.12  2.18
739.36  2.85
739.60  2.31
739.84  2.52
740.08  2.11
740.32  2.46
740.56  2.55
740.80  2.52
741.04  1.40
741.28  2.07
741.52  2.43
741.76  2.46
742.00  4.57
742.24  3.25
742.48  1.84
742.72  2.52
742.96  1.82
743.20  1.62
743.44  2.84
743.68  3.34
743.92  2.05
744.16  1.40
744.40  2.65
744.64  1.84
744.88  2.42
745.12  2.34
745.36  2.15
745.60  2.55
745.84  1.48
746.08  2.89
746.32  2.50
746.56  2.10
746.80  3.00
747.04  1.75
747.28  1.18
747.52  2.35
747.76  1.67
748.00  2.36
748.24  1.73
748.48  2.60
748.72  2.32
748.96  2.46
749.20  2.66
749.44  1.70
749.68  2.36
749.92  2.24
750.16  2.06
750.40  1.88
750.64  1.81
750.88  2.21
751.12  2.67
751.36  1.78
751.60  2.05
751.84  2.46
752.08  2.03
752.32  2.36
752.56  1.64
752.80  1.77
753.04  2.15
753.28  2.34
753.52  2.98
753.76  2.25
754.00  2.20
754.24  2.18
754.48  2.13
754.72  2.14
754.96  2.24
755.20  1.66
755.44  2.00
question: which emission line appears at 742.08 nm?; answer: [S II]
